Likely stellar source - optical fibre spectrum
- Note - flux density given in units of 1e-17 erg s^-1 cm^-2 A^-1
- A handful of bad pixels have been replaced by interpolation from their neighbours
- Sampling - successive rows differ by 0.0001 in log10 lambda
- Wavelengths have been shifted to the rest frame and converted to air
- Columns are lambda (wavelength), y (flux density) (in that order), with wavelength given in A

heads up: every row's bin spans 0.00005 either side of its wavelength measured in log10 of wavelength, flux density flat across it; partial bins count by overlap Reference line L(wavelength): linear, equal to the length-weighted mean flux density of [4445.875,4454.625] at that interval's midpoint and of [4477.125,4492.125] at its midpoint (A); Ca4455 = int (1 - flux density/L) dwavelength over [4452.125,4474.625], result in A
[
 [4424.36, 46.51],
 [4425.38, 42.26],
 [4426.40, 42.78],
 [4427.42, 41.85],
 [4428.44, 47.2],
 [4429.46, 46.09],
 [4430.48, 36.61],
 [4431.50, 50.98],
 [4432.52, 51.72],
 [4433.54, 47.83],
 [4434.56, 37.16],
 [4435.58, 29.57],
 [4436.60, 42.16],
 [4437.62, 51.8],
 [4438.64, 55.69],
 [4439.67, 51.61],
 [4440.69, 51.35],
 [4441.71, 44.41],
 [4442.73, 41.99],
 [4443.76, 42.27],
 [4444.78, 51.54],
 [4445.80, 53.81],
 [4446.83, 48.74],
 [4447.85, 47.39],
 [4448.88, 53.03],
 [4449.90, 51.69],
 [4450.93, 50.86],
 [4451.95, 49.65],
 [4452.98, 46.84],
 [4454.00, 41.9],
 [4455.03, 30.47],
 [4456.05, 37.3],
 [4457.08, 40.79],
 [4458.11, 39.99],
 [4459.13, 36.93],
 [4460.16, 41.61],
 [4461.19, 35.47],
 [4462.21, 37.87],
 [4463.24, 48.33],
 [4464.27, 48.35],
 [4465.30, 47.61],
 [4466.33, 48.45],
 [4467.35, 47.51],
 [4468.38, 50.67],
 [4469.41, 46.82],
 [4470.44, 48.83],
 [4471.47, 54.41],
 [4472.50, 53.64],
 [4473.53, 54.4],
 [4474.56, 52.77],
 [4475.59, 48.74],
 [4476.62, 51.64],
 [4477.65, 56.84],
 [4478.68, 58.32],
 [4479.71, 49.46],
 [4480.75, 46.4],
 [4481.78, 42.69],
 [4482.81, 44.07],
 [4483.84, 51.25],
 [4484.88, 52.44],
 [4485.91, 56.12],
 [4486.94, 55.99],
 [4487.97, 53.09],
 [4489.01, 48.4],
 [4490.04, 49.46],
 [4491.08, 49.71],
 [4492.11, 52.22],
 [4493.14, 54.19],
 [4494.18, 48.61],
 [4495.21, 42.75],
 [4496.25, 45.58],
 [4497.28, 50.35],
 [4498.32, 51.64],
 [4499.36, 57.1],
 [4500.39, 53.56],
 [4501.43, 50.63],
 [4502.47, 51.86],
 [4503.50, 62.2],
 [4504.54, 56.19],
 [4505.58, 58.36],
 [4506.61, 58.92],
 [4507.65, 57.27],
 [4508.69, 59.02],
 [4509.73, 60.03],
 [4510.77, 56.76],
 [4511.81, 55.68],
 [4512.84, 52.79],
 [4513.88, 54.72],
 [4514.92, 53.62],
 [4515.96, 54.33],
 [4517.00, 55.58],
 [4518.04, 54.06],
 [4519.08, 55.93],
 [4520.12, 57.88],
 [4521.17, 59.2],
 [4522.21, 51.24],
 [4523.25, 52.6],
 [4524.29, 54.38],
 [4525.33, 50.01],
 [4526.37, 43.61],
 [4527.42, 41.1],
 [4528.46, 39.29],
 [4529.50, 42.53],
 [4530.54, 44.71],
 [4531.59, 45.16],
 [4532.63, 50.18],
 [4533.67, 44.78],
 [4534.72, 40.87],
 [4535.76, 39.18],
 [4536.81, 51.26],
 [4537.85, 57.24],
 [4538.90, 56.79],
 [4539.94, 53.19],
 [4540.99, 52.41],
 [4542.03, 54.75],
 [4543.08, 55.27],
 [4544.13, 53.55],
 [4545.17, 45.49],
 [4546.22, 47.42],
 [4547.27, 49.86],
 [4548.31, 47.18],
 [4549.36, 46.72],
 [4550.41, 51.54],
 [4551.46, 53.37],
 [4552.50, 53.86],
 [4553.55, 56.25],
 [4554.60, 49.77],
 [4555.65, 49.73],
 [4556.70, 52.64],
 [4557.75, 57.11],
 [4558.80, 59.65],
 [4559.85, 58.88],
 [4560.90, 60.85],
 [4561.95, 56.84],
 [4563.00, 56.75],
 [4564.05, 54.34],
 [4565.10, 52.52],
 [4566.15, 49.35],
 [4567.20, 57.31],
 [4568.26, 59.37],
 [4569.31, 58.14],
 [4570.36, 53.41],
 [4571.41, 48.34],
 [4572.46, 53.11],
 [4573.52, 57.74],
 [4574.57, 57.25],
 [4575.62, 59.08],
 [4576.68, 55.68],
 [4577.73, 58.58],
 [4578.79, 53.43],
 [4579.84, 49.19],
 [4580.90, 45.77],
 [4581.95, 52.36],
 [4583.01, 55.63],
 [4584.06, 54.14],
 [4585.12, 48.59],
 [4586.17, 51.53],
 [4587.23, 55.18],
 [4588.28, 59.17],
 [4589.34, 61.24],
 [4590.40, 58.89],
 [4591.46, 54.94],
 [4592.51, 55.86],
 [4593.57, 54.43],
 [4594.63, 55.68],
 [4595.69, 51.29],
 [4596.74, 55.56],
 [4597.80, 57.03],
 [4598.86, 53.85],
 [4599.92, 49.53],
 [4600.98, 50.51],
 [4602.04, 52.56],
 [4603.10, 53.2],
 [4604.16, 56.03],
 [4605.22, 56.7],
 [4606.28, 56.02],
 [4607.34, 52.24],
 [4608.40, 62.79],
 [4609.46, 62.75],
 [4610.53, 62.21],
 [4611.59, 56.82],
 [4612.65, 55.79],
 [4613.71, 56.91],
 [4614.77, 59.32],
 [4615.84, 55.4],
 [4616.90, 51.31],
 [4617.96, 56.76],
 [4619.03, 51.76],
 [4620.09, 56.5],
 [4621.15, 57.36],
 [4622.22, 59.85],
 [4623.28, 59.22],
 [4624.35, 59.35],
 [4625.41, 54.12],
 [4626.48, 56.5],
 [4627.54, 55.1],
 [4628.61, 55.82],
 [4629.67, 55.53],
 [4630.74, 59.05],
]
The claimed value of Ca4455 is 2.1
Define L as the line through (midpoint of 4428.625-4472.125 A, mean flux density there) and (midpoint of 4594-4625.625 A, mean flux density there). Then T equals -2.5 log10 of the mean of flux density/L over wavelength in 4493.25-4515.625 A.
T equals -0.104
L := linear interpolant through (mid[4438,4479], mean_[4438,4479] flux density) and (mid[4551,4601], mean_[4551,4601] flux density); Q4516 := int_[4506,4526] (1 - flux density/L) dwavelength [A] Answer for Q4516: -1.7 A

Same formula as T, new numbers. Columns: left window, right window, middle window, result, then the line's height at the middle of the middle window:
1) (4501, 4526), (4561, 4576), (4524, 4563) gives 0.10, 55.4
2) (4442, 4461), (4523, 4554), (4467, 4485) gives -0.11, 45.9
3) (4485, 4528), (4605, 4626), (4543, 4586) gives 0.04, 55.4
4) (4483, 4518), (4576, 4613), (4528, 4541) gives 0.14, 54.1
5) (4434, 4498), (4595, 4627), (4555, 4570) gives -0.05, 53.2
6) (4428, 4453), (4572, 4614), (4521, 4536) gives 0.12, 51.9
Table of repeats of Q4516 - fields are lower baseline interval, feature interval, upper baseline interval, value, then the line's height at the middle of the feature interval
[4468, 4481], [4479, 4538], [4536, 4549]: 0.5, 51.8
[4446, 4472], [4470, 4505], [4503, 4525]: -0.5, 51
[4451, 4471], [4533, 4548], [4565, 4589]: 0.2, 50.9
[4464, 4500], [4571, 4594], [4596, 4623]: 0.1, 54.8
